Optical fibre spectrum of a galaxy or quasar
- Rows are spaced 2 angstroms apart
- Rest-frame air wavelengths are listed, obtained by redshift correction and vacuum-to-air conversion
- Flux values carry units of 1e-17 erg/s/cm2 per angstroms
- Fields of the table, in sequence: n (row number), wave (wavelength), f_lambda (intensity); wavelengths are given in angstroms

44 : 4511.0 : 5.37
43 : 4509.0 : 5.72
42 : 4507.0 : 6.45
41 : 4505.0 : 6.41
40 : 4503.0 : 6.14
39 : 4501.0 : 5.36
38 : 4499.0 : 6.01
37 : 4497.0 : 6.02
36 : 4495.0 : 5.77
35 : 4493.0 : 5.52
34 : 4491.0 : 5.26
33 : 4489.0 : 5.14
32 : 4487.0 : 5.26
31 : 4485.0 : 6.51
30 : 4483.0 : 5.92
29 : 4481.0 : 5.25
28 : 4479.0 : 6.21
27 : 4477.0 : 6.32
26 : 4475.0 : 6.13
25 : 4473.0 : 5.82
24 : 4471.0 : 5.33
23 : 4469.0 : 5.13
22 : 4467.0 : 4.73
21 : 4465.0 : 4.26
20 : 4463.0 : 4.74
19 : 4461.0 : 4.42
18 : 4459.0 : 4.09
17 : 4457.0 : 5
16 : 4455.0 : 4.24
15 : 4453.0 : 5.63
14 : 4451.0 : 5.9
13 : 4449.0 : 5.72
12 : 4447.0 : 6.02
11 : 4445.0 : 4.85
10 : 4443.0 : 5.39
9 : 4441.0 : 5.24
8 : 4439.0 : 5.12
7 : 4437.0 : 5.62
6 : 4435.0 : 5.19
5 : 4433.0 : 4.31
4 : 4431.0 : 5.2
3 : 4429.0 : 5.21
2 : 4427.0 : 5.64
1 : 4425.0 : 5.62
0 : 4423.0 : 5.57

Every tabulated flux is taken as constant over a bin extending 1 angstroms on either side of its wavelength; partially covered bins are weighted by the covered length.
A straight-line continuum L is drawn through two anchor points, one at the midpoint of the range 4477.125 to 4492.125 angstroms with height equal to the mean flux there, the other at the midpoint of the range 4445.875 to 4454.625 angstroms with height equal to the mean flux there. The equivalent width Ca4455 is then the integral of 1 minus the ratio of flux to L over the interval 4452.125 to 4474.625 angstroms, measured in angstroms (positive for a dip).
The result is 3.18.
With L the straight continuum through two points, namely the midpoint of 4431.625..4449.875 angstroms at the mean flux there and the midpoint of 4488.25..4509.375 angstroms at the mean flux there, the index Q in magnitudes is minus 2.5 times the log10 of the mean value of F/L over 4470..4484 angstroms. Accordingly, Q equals -0.05 mag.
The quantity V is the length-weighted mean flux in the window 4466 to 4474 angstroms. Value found 5.25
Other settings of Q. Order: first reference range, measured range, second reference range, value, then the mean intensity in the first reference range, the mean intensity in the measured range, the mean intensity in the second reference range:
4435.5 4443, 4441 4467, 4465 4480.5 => 0.08 mag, 5.33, 5.02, 5.56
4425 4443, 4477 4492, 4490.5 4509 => 0.01 mag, 5.23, 5.69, 5.89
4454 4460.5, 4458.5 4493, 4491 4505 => -0.06 mag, 4.44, 5.35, 5.81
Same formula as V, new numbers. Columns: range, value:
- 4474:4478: 6.22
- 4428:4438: 5.11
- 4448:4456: 5.37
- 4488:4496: 5.42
